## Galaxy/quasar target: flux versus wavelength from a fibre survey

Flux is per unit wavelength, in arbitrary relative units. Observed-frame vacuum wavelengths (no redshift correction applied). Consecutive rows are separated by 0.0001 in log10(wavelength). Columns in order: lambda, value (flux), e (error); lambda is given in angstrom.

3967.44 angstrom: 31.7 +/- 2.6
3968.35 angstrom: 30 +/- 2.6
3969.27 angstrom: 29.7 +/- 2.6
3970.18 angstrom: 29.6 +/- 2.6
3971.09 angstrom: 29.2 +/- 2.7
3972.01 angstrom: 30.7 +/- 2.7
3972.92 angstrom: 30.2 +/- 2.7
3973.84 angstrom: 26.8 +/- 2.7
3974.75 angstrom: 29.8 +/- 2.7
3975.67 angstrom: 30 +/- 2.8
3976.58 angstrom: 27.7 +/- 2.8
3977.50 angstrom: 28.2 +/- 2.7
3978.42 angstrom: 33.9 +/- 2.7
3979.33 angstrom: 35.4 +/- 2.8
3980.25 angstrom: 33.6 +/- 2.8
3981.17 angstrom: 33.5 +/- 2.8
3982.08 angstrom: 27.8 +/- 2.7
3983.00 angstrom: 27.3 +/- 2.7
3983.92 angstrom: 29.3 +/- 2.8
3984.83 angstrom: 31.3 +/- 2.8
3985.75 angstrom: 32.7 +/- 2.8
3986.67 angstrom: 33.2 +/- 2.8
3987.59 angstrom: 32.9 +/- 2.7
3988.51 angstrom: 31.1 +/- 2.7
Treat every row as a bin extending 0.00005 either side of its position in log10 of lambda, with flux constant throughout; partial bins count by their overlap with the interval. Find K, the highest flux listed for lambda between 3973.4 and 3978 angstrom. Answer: 30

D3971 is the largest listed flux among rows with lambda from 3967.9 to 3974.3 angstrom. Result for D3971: 30.7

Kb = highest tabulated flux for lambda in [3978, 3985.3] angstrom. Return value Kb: 35.4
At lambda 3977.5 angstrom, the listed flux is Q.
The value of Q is 28.2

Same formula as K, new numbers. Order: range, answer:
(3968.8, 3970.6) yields 29.7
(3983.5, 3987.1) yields 33.2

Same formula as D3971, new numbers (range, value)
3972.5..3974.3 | 30.2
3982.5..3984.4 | 29.3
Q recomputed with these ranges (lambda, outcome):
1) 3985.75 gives 32.7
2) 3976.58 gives 27.7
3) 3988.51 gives 31.1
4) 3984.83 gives 31.3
